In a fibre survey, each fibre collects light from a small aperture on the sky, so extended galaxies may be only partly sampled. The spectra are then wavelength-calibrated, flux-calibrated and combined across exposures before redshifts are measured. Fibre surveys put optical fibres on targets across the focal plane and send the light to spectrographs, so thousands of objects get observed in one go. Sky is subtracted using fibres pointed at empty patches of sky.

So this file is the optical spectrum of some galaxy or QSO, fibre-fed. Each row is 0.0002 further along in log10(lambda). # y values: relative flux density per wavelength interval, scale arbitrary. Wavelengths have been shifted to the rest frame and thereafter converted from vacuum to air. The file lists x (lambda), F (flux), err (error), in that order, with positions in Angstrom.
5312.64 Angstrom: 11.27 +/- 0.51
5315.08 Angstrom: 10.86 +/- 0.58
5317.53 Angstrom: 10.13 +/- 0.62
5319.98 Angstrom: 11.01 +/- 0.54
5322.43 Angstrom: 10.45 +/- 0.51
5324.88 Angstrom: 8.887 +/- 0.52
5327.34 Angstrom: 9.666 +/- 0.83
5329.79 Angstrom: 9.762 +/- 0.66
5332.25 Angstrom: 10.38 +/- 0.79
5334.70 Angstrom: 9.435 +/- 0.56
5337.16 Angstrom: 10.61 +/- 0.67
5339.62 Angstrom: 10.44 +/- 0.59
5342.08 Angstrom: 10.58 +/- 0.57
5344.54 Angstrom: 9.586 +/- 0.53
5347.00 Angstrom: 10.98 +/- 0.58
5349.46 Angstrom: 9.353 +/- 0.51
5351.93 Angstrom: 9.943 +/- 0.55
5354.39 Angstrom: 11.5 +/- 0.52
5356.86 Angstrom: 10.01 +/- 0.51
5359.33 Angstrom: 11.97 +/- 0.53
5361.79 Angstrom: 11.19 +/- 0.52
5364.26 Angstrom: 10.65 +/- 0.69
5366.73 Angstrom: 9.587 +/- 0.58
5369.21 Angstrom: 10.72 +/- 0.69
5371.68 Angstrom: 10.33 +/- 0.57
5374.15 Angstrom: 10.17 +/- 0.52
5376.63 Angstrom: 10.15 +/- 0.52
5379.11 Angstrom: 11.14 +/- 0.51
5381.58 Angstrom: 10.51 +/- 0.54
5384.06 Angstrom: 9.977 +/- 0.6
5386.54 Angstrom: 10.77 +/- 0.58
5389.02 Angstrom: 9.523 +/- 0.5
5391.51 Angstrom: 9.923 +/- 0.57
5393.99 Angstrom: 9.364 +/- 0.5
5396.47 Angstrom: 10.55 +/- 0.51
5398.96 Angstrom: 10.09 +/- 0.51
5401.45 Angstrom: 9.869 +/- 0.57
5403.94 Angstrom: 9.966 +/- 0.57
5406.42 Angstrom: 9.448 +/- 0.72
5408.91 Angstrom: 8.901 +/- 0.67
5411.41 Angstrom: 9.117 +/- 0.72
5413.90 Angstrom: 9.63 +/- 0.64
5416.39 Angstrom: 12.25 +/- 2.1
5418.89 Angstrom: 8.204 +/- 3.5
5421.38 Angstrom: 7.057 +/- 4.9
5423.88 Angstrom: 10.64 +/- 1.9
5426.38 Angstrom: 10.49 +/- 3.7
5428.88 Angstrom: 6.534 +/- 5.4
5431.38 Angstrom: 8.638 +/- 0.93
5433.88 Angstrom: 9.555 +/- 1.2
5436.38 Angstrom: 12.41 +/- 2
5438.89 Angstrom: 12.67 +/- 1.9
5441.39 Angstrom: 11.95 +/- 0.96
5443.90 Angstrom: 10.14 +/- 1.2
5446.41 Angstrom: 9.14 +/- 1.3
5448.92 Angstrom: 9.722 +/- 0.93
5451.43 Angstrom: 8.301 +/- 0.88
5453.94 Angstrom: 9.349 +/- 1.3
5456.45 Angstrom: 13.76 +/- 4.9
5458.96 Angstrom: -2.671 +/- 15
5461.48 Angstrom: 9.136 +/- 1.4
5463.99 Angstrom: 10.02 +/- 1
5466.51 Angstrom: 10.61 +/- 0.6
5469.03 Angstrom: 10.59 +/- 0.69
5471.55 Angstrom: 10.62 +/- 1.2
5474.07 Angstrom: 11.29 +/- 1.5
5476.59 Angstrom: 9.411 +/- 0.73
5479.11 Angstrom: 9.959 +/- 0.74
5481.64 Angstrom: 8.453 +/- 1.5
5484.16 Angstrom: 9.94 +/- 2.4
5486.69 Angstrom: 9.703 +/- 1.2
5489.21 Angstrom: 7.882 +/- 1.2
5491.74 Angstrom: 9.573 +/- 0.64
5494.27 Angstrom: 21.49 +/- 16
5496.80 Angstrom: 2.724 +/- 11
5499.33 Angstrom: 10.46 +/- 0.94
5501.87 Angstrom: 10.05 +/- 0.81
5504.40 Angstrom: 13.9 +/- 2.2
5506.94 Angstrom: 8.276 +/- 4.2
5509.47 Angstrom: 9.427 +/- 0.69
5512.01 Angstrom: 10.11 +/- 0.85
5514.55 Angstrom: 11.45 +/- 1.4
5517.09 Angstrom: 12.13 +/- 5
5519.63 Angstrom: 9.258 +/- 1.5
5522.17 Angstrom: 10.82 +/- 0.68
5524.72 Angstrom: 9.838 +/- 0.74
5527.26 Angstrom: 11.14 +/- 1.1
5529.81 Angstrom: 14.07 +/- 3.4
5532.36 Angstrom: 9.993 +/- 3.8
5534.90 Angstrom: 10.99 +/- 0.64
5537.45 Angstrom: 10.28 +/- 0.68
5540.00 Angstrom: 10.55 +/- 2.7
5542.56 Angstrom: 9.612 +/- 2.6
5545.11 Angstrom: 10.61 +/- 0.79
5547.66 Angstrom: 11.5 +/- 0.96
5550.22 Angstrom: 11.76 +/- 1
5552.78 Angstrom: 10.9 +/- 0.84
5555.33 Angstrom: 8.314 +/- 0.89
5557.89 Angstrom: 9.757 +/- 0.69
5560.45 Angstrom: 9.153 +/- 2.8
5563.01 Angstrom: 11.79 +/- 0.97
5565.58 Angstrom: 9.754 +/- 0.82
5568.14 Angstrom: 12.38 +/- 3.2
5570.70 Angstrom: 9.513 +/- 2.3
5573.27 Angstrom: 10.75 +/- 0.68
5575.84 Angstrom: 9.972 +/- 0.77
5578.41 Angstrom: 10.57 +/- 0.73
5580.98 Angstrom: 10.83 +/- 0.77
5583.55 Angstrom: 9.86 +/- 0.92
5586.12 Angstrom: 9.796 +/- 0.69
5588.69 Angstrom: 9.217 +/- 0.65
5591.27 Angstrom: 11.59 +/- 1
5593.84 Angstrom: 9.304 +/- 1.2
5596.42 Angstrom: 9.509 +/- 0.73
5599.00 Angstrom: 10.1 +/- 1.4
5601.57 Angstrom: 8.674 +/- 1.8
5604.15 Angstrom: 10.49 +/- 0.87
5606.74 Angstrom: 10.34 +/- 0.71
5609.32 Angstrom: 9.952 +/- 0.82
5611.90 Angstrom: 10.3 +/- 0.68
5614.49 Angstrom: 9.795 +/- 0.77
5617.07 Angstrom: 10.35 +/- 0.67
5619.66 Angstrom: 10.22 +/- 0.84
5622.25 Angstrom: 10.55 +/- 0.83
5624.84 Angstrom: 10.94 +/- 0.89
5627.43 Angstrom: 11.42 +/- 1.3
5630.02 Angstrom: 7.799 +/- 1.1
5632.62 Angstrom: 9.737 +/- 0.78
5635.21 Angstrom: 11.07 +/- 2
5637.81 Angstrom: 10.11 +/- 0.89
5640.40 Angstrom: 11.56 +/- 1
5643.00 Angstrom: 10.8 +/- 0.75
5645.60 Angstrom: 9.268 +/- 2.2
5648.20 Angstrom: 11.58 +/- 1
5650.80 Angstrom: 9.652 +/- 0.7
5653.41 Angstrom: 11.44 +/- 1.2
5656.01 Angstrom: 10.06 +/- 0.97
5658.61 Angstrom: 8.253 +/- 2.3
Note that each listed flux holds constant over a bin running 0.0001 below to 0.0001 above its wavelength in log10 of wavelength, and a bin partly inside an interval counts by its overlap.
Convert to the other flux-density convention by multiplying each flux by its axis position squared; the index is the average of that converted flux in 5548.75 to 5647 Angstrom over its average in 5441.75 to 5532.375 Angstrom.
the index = 1.06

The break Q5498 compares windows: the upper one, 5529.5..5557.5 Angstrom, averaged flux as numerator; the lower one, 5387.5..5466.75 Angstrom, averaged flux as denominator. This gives 1.1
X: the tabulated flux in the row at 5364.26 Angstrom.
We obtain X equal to 10.65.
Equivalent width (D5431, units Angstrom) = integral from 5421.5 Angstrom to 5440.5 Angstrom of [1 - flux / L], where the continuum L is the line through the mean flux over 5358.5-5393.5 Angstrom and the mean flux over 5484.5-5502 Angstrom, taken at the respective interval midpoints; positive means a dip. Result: 0.67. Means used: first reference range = 10.4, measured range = 9.99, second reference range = 10.3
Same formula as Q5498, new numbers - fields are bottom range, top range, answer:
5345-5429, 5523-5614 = 1.03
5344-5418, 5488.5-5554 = 1.05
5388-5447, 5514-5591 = 1.07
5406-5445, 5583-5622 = 1.01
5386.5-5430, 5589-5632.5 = 1.05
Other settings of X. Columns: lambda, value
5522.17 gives 10.82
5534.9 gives 10.99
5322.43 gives 10.45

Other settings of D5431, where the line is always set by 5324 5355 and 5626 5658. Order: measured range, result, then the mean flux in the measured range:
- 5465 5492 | 0.95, 9.83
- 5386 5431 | 2.64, 9.54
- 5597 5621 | 0.69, 10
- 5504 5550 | -2.27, 10.7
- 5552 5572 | 0.17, 10.2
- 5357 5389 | -1.38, 10.5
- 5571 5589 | 0.21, 10.2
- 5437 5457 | -0.81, 10.6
